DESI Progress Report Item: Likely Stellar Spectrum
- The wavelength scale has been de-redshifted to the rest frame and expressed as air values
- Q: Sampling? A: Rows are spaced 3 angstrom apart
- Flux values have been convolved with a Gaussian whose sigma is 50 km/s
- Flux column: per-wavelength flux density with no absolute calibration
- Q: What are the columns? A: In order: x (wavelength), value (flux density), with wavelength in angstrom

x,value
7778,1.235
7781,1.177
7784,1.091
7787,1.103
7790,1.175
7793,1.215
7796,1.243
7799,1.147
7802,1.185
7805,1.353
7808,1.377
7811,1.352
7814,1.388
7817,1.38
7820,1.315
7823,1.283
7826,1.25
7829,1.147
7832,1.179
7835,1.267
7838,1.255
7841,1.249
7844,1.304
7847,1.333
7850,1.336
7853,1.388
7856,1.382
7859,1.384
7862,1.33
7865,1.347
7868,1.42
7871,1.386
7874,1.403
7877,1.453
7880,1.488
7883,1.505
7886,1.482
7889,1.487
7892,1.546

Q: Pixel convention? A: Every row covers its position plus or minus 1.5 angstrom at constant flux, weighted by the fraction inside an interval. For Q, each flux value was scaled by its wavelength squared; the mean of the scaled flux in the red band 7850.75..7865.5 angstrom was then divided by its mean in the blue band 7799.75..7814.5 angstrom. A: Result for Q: 1.05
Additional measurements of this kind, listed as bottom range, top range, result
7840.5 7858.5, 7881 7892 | 1.13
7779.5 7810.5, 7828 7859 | 1.08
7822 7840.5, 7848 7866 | 1.11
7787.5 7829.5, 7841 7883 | 1.10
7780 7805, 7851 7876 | 1.19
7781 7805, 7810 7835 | 1.10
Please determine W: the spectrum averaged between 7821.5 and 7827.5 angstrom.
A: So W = 1.27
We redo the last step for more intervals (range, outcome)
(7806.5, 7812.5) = 1.36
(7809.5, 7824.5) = 1.34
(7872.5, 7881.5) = 1.45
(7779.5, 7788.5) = 1.12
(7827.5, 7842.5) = 1.22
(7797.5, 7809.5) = 1.27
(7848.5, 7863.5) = 1.36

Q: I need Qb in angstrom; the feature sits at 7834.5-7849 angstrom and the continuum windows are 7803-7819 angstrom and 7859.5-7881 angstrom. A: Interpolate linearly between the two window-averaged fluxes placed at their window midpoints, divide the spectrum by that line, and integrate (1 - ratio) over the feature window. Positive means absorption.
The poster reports 1.0 angstrom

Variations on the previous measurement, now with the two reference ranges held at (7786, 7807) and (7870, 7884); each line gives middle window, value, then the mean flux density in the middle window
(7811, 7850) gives 0.72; 1.28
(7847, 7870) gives 0.41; 1.37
